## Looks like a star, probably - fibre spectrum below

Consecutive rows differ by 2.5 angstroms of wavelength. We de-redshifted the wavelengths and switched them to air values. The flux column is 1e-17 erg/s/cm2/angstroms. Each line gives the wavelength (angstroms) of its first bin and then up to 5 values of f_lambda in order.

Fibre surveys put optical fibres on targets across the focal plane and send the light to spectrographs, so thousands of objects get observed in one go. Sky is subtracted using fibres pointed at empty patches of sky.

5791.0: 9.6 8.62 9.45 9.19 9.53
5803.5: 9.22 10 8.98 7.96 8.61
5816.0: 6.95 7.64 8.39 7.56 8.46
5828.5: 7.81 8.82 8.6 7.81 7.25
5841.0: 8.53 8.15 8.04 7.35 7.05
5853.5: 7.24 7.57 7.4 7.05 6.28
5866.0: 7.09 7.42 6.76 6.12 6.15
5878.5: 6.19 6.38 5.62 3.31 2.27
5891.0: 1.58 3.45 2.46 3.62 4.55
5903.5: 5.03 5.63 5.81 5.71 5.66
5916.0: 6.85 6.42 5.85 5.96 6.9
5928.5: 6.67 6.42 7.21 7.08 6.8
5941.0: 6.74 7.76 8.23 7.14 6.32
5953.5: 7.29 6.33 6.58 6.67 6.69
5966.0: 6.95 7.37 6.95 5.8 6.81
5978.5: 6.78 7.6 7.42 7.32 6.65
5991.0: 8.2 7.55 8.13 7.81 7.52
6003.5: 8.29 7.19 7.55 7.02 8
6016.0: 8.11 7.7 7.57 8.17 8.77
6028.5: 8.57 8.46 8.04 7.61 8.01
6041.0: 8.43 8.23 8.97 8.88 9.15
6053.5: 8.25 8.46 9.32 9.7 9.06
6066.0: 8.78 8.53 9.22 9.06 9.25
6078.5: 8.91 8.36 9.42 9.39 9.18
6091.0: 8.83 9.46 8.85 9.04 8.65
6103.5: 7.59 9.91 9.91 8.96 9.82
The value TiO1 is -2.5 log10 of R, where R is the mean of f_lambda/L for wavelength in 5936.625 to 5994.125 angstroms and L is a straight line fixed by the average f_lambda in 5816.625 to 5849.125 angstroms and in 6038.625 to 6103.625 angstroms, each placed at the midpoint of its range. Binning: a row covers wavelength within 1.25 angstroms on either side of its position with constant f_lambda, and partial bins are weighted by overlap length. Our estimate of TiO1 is 0.21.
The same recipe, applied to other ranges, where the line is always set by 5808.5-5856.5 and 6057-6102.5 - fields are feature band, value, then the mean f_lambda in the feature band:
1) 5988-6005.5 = 0.12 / 7.76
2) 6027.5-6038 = 0.09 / 8.15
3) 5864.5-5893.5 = 0.47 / 5.28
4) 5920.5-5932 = 0.29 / 6.39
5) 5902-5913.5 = 0.43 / 5.54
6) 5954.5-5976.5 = 0.26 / 6.69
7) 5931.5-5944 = 0.19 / 7.04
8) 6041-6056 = 0.03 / 8.65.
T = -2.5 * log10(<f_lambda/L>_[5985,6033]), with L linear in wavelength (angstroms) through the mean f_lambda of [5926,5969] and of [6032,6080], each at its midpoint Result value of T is 0.02 mag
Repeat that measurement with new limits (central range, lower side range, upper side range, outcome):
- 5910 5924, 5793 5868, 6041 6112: 0.348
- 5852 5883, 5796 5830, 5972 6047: 0.221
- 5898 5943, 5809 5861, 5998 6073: 0.299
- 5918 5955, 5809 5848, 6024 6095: 0.219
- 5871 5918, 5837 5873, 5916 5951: 0.406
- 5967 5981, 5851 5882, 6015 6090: 0.156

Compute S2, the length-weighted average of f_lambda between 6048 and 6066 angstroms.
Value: 8.96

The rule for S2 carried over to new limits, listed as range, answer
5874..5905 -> 4.27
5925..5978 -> 6.89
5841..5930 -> 5.91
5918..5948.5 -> 6.86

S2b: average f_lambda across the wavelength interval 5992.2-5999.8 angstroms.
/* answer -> 7.83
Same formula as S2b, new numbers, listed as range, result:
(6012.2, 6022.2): 7.84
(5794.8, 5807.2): 9.48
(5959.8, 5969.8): 6.92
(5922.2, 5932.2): 6.48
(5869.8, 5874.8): 6.43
